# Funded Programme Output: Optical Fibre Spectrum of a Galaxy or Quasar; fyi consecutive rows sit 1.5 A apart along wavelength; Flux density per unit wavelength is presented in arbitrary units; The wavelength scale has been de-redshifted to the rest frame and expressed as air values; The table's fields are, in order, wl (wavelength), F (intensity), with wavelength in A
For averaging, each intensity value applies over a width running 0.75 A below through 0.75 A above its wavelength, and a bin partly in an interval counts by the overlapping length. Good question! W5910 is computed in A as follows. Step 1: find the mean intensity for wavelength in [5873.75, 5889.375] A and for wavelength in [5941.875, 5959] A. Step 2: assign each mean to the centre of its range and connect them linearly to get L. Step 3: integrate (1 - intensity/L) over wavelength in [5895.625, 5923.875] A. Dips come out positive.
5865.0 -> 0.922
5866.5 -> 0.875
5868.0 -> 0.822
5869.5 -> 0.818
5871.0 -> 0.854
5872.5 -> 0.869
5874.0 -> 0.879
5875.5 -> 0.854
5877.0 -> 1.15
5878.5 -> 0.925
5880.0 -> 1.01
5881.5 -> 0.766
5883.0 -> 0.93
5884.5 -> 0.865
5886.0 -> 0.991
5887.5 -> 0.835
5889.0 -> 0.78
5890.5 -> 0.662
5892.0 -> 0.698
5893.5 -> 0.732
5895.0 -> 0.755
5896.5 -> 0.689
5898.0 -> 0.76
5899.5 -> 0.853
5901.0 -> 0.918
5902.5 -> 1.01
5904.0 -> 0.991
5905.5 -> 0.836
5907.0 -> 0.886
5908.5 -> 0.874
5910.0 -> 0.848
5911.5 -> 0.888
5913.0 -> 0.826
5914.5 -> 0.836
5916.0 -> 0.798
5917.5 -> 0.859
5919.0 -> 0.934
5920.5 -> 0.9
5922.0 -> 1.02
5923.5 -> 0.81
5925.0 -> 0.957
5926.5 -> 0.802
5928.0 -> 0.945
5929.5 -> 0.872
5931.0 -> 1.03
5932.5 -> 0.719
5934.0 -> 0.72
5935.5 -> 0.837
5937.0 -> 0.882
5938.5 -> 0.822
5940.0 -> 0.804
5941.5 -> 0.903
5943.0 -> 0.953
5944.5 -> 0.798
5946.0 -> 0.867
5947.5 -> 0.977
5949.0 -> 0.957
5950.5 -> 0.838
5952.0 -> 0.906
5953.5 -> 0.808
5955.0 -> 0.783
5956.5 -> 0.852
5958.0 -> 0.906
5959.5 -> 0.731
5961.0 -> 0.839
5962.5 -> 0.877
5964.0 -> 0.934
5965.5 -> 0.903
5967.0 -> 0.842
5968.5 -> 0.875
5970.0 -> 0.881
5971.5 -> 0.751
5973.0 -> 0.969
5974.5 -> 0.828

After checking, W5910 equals 0.8 A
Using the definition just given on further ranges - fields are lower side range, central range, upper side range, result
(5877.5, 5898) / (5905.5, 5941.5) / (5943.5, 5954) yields -0.33 A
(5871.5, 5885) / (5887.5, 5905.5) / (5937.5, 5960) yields 1.89 A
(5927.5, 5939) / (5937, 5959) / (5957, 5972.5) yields -0.38 A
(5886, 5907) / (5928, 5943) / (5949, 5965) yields -0.23 A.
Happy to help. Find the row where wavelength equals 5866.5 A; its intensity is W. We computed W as 0.875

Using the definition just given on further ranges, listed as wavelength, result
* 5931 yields 1.03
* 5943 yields 0.953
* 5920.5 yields 0.9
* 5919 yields 0.934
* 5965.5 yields 0.903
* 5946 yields 0.867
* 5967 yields 0.842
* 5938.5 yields 0.822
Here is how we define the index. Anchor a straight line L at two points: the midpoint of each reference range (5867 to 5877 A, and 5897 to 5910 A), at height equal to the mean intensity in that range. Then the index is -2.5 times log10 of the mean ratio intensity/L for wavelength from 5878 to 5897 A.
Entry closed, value 0.08 mag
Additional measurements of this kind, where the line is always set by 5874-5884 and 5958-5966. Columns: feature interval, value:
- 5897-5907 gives 0.028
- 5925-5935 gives 0.040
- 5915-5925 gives 0.007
